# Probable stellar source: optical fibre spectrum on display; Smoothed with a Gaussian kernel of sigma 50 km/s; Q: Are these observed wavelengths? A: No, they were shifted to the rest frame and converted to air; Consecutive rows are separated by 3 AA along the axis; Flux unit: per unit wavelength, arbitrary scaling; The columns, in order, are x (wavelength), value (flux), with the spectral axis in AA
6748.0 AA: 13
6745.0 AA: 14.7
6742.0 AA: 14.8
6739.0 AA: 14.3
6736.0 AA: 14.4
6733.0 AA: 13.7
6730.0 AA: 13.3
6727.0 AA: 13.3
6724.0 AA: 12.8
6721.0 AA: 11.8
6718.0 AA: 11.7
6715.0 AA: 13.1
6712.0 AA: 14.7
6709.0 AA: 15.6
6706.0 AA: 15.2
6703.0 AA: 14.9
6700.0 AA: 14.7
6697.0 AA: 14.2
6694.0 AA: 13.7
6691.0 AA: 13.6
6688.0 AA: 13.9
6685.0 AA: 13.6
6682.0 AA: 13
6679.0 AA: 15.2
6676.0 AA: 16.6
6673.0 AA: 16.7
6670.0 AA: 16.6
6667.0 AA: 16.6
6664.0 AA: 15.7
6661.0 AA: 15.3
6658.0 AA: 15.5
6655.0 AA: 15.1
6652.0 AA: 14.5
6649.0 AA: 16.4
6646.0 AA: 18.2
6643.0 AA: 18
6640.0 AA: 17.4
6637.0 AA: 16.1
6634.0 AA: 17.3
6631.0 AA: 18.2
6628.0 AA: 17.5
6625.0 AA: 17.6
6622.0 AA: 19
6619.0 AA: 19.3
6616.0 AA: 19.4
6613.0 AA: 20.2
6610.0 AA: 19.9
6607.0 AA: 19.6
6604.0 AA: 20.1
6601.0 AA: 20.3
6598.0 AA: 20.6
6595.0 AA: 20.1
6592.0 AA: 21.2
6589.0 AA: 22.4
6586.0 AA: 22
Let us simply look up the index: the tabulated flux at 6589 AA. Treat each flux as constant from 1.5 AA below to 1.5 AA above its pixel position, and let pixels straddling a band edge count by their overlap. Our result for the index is 22.4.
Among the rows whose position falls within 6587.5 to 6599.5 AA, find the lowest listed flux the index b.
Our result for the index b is 20.1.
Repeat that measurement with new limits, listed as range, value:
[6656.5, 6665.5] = 15.3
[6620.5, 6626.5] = 17.6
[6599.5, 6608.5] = 19.6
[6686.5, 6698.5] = 13.6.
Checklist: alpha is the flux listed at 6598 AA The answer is 20.6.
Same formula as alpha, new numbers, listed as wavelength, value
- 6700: 14.7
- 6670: 16.6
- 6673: 16.7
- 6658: 15.5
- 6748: 13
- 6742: 14.8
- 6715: 13.1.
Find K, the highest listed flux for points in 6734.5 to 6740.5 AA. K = 14.4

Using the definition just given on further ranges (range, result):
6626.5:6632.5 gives 18.2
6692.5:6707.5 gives 15.2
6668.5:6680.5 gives 16.7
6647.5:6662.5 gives 16.4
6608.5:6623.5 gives 20.2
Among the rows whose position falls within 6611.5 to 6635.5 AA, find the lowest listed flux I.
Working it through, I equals 17.3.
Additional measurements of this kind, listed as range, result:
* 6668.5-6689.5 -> 13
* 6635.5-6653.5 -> 14.5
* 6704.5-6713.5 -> 14.7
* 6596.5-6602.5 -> 20.3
